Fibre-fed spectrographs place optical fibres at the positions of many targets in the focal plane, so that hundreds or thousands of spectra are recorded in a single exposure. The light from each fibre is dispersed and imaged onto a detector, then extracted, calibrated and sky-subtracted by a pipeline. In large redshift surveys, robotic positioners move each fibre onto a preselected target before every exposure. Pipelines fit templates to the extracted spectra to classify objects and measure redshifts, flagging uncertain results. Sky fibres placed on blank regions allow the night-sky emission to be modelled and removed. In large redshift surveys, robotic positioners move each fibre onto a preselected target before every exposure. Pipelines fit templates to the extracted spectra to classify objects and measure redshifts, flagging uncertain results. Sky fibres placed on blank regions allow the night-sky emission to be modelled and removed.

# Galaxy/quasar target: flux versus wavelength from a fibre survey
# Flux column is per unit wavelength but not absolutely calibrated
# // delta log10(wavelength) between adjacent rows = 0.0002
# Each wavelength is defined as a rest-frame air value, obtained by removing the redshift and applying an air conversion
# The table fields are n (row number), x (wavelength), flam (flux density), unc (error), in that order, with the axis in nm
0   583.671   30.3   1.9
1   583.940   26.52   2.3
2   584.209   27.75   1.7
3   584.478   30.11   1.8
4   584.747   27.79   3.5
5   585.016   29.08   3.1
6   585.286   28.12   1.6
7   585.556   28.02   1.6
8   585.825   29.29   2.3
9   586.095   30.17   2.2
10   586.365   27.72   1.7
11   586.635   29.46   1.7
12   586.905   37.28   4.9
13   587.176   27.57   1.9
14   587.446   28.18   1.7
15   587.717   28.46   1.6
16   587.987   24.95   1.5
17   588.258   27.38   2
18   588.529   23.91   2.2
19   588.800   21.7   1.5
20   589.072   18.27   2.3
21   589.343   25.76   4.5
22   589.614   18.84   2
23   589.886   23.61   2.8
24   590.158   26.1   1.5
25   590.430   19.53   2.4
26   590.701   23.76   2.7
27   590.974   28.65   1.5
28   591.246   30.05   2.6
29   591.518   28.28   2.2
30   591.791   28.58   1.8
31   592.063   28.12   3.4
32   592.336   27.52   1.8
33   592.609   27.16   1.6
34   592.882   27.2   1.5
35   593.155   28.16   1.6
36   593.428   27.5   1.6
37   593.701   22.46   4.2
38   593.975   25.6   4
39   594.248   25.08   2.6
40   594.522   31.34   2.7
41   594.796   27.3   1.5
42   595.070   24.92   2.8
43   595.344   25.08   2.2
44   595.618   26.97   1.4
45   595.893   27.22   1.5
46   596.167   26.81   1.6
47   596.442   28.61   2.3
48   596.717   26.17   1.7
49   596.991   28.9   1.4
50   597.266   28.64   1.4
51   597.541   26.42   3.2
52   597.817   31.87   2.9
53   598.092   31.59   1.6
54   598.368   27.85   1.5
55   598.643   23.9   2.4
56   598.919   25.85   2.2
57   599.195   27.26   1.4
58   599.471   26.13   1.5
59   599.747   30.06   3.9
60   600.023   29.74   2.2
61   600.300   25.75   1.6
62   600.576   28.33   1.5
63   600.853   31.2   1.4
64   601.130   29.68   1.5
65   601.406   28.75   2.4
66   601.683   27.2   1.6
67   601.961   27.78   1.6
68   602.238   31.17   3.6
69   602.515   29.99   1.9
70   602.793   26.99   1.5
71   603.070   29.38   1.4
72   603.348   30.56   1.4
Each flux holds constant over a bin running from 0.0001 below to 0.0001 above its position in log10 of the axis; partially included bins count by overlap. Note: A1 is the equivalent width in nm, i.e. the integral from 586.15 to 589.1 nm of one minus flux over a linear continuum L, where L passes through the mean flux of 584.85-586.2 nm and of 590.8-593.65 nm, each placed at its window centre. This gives 0.14 nm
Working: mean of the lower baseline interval 28.9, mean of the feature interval 27.2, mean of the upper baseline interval 27.9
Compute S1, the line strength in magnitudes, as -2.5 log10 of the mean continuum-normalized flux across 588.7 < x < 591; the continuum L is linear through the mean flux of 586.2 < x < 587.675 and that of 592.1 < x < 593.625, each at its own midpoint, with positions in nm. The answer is 0.25 mag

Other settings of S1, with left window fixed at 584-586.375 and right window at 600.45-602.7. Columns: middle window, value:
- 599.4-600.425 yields 0.04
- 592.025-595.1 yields 0.08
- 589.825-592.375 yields 0.09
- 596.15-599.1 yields 0.04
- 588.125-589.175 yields 0.25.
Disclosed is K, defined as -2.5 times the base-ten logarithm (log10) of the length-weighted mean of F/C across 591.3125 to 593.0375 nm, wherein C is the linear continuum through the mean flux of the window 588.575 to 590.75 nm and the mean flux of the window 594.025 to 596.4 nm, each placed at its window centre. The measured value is -0.15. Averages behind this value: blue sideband 22.2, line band 27.9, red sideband 26.9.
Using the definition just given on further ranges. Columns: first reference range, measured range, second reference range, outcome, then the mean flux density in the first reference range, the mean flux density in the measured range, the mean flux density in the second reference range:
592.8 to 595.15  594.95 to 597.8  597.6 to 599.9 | 0.01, 26.6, 27.2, 28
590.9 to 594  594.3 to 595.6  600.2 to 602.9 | 0.03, 27.5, 27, 28.7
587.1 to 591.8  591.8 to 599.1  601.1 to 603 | -0.02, 25.1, 27.3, 28.8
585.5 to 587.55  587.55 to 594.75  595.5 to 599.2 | 0.13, 29.8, 25.7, 27.7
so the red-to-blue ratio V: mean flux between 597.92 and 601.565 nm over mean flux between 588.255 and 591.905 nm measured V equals 1.2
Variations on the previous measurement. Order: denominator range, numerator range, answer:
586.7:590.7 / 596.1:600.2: 1.11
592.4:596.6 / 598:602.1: 1.05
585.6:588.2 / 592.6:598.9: 0.93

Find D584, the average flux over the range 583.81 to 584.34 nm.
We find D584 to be 27.1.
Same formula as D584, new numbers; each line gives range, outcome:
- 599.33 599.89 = 28.1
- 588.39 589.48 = 22.4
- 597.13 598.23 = 29.6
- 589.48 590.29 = 22.8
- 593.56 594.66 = 26.1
